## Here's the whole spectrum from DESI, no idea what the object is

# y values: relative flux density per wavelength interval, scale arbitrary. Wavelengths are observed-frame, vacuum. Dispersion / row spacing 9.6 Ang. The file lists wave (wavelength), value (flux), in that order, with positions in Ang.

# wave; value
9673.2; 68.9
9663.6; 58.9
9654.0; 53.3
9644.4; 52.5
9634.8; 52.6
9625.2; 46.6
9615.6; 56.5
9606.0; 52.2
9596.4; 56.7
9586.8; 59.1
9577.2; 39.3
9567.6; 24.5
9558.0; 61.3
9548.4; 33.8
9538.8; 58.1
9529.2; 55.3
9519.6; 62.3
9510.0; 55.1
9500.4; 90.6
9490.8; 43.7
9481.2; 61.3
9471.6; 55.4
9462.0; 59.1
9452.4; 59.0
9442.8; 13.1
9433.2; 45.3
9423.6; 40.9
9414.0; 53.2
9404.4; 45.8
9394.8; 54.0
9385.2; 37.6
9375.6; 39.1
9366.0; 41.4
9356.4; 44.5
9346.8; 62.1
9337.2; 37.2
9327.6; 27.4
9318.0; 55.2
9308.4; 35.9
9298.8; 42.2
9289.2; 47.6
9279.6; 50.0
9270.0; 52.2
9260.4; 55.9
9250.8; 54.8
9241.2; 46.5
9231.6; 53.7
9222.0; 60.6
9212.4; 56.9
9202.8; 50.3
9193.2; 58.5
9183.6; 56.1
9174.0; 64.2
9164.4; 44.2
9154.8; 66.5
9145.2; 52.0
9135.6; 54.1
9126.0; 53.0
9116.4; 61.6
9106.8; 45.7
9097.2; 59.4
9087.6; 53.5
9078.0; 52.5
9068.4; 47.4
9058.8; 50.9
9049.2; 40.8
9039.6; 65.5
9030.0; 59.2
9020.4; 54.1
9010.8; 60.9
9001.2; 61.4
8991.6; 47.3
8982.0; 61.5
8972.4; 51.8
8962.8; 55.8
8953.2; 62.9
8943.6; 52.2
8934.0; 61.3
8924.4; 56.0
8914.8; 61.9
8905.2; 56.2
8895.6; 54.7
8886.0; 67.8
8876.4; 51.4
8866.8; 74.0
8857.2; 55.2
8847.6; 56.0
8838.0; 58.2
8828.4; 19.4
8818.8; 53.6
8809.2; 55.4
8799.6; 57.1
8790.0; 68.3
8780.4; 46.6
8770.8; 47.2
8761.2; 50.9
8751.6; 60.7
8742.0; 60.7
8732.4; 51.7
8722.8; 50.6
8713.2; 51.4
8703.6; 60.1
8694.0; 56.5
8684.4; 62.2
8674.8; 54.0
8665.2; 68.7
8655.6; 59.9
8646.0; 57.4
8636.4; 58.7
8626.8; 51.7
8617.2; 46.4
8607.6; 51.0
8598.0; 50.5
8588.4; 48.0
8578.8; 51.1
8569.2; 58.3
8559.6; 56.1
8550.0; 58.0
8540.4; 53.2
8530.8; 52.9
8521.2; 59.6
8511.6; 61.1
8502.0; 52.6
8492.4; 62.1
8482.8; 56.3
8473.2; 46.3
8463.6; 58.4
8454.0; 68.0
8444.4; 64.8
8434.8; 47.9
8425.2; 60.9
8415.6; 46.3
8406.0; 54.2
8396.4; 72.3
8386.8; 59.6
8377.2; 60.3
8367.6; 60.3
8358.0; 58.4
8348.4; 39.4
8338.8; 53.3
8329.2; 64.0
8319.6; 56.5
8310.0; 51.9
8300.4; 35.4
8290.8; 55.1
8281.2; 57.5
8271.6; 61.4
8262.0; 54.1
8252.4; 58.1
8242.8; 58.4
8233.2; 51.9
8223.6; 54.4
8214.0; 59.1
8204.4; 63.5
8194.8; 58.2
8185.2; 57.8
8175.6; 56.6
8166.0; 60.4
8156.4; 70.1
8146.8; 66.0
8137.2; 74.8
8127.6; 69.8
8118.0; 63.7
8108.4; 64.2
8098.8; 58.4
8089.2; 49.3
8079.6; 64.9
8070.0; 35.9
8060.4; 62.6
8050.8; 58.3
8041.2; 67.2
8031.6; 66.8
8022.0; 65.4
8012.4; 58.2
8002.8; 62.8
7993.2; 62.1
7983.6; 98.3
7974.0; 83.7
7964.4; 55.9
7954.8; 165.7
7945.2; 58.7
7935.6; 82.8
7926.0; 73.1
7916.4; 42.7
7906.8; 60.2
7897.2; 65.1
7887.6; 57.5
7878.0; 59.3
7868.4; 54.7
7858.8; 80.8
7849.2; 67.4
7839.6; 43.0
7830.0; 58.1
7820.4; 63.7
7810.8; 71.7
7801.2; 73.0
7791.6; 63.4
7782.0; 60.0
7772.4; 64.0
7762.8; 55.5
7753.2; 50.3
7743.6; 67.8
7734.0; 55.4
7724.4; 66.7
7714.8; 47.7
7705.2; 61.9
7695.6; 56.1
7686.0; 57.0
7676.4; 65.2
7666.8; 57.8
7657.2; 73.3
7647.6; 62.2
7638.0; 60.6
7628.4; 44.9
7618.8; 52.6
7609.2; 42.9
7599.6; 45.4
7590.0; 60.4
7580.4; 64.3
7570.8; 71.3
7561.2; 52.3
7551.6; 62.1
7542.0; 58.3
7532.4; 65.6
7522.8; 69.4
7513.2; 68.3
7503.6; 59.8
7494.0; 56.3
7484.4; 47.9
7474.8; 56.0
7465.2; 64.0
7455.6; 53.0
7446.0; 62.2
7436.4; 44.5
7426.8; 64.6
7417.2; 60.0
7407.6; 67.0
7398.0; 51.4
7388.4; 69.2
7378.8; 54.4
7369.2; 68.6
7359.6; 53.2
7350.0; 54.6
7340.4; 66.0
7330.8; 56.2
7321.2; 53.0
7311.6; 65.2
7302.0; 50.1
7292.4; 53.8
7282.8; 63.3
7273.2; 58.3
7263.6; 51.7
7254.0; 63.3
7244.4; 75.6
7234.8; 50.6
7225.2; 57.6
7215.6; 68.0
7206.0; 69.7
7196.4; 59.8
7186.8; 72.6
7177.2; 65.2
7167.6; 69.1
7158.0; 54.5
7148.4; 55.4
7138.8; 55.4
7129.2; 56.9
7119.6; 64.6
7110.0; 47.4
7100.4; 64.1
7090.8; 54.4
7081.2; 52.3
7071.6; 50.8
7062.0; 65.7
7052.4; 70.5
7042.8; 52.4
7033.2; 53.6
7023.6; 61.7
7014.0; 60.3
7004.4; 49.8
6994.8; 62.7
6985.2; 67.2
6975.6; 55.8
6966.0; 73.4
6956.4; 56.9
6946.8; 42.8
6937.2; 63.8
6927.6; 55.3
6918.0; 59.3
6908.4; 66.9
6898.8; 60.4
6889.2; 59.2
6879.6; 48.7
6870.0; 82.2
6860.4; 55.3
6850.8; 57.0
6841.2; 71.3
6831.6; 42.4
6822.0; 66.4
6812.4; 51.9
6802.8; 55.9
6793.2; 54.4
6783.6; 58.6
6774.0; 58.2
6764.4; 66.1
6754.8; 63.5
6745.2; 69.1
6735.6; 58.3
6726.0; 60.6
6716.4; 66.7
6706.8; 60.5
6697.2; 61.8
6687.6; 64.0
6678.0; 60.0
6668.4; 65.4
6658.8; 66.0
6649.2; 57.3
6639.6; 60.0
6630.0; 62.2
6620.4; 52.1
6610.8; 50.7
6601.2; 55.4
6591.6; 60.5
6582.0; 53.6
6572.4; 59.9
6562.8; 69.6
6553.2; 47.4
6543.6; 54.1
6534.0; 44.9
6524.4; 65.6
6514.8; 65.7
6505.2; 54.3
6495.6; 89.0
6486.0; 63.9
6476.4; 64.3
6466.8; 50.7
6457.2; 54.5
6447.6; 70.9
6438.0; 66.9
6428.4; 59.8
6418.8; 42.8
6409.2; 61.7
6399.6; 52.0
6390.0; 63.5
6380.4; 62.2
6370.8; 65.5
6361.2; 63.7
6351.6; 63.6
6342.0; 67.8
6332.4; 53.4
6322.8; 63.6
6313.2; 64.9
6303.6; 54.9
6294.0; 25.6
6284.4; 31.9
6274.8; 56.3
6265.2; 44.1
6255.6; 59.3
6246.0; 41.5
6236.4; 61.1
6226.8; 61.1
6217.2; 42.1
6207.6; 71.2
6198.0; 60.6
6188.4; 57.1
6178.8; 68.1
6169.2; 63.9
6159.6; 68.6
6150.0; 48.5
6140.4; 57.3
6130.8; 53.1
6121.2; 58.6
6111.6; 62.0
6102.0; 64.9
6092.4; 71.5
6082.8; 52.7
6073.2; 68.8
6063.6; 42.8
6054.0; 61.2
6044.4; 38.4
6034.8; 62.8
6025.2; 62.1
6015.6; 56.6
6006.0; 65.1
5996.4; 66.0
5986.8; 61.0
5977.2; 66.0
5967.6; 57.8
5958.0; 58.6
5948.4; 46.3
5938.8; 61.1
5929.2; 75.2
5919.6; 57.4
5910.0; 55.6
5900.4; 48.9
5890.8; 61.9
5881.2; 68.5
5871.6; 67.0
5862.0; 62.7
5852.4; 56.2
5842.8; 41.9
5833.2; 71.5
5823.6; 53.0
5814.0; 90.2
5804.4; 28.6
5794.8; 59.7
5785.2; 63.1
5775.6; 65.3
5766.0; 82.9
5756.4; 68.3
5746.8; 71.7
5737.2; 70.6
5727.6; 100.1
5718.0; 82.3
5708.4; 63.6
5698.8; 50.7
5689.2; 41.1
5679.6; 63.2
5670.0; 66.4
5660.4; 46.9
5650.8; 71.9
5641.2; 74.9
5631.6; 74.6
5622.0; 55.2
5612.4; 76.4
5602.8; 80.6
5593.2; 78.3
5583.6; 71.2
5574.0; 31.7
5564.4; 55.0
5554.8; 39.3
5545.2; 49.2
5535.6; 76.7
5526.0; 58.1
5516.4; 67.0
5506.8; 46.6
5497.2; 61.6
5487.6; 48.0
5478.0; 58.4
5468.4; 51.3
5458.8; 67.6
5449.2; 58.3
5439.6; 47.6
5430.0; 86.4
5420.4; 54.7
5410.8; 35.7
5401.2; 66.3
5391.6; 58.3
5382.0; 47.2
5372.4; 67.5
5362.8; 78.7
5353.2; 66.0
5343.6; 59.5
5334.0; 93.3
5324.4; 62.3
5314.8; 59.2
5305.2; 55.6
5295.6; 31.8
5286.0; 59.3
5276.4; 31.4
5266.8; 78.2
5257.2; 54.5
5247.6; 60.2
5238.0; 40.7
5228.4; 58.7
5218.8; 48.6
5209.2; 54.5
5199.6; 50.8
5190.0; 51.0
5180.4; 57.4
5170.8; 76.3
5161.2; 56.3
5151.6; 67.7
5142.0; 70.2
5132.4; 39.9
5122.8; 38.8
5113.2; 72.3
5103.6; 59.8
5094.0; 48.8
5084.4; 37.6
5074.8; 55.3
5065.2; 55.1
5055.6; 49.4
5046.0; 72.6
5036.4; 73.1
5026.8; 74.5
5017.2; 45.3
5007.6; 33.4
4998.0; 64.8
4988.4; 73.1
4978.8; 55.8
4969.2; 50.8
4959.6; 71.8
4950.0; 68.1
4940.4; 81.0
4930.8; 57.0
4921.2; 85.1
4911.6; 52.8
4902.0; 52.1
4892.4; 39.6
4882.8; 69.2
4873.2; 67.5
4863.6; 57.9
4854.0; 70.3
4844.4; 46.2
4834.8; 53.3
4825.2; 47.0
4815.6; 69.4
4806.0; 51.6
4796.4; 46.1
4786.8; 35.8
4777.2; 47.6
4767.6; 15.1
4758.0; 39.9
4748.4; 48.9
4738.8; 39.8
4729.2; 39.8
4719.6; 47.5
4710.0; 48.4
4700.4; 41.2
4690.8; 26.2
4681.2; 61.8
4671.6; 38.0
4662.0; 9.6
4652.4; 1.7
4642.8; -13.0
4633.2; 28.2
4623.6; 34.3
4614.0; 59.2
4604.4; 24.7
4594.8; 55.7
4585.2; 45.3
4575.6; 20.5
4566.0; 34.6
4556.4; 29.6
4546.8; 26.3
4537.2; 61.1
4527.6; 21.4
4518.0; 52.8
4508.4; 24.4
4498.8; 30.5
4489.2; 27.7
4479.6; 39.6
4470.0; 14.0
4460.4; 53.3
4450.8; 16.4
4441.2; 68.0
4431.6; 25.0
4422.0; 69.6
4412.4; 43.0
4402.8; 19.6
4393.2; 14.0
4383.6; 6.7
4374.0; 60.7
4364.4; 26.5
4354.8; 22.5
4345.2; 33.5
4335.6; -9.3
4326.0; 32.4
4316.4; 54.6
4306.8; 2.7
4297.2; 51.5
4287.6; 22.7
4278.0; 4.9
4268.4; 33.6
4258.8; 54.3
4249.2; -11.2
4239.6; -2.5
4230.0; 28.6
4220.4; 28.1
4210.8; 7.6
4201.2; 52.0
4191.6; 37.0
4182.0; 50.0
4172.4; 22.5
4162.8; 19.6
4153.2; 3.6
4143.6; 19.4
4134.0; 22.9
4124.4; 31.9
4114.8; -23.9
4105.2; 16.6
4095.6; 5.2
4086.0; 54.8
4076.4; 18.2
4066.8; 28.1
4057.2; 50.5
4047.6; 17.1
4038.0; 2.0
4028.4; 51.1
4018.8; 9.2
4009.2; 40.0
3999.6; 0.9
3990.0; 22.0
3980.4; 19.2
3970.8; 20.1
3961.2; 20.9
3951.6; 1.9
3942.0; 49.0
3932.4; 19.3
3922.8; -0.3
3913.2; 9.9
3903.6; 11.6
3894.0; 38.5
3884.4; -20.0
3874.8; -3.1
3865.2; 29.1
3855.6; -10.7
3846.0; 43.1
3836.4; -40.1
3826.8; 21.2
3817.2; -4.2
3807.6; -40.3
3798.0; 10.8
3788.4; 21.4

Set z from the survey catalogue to 0.212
